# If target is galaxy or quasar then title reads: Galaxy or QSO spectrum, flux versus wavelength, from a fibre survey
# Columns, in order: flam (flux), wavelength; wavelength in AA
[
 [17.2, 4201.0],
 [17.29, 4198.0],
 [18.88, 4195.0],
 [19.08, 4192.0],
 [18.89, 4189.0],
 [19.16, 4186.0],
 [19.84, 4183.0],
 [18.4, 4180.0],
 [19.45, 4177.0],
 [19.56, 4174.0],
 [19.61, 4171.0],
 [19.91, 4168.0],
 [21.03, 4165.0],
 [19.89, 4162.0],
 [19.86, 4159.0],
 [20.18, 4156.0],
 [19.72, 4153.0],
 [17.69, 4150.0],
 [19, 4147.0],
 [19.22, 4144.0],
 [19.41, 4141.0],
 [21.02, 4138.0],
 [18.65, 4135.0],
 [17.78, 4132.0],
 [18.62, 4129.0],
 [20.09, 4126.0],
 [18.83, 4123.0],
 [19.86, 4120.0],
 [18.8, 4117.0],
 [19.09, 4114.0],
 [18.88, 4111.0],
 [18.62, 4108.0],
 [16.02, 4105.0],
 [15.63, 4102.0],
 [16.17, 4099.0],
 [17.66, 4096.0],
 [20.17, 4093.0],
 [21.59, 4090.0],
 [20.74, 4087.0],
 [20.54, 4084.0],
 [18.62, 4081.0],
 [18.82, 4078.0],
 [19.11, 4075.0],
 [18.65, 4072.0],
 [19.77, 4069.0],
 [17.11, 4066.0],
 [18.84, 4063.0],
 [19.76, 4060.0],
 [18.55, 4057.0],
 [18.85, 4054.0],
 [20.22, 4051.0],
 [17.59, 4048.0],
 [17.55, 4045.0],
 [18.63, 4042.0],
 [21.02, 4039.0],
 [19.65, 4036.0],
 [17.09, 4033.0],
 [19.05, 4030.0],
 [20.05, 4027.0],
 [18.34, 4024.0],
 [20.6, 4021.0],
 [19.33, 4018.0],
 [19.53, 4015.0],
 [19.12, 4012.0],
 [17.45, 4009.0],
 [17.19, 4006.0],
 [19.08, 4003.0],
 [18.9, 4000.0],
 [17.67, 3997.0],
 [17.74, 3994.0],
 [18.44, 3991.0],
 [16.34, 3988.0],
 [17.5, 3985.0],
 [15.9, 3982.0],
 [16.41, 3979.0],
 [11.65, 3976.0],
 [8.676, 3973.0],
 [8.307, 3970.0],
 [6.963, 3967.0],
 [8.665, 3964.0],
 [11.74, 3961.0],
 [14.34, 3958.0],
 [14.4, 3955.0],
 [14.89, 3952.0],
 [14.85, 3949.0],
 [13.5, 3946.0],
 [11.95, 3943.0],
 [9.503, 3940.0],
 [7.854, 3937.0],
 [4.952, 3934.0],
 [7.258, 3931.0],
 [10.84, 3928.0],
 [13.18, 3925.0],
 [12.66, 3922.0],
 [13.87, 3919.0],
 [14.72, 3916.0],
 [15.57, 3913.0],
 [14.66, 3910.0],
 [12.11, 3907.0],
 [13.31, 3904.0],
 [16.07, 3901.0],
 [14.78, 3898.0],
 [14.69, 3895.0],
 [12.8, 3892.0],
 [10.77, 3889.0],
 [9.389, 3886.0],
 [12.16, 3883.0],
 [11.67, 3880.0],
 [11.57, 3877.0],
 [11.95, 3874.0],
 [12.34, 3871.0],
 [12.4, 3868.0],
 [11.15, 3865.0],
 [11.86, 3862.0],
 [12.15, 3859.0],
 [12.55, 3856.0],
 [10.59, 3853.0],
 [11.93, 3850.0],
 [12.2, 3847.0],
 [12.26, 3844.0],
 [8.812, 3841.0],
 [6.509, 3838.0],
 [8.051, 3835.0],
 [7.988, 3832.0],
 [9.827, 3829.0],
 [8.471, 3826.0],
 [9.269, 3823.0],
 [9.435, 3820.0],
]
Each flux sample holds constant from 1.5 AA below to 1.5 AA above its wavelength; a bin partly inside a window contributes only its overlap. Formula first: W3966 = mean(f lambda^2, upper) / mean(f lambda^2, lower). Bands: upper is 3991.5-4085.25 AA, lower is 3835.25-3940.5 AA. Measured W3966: 1.7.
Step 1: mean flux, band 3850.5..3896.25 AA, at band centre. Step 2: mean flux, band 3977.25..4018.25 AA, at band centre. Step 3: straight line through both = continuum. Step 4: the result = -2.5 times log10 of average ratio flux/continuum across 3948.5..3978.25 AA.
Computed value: 0.369 mag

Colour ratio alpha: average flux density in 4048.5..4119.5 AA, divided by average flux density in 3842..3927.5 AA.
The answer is 1.49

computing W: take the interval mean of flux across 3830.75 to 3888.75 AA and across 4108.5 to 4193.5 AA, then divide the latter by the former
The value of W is 1.8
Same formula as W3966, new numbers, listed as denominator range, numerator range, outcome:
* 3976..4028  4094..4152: 1.09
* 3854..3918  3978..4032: 1.52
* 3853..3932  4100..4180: 1.72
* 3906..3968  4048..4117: 1.70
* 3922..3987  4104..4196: 1.82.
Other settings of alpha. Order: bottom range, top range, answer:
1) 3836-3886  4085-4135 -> 1.65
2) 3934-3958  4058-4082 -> 1.56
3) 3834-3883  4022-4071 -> 1.69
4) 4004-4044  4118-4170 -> 1.02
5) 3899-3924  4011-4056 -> 1.35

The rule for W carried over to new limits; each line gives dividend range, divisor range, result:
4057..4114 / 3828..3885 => 1.71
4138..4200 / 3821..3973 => 1.69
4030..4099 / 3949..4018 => 1.26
